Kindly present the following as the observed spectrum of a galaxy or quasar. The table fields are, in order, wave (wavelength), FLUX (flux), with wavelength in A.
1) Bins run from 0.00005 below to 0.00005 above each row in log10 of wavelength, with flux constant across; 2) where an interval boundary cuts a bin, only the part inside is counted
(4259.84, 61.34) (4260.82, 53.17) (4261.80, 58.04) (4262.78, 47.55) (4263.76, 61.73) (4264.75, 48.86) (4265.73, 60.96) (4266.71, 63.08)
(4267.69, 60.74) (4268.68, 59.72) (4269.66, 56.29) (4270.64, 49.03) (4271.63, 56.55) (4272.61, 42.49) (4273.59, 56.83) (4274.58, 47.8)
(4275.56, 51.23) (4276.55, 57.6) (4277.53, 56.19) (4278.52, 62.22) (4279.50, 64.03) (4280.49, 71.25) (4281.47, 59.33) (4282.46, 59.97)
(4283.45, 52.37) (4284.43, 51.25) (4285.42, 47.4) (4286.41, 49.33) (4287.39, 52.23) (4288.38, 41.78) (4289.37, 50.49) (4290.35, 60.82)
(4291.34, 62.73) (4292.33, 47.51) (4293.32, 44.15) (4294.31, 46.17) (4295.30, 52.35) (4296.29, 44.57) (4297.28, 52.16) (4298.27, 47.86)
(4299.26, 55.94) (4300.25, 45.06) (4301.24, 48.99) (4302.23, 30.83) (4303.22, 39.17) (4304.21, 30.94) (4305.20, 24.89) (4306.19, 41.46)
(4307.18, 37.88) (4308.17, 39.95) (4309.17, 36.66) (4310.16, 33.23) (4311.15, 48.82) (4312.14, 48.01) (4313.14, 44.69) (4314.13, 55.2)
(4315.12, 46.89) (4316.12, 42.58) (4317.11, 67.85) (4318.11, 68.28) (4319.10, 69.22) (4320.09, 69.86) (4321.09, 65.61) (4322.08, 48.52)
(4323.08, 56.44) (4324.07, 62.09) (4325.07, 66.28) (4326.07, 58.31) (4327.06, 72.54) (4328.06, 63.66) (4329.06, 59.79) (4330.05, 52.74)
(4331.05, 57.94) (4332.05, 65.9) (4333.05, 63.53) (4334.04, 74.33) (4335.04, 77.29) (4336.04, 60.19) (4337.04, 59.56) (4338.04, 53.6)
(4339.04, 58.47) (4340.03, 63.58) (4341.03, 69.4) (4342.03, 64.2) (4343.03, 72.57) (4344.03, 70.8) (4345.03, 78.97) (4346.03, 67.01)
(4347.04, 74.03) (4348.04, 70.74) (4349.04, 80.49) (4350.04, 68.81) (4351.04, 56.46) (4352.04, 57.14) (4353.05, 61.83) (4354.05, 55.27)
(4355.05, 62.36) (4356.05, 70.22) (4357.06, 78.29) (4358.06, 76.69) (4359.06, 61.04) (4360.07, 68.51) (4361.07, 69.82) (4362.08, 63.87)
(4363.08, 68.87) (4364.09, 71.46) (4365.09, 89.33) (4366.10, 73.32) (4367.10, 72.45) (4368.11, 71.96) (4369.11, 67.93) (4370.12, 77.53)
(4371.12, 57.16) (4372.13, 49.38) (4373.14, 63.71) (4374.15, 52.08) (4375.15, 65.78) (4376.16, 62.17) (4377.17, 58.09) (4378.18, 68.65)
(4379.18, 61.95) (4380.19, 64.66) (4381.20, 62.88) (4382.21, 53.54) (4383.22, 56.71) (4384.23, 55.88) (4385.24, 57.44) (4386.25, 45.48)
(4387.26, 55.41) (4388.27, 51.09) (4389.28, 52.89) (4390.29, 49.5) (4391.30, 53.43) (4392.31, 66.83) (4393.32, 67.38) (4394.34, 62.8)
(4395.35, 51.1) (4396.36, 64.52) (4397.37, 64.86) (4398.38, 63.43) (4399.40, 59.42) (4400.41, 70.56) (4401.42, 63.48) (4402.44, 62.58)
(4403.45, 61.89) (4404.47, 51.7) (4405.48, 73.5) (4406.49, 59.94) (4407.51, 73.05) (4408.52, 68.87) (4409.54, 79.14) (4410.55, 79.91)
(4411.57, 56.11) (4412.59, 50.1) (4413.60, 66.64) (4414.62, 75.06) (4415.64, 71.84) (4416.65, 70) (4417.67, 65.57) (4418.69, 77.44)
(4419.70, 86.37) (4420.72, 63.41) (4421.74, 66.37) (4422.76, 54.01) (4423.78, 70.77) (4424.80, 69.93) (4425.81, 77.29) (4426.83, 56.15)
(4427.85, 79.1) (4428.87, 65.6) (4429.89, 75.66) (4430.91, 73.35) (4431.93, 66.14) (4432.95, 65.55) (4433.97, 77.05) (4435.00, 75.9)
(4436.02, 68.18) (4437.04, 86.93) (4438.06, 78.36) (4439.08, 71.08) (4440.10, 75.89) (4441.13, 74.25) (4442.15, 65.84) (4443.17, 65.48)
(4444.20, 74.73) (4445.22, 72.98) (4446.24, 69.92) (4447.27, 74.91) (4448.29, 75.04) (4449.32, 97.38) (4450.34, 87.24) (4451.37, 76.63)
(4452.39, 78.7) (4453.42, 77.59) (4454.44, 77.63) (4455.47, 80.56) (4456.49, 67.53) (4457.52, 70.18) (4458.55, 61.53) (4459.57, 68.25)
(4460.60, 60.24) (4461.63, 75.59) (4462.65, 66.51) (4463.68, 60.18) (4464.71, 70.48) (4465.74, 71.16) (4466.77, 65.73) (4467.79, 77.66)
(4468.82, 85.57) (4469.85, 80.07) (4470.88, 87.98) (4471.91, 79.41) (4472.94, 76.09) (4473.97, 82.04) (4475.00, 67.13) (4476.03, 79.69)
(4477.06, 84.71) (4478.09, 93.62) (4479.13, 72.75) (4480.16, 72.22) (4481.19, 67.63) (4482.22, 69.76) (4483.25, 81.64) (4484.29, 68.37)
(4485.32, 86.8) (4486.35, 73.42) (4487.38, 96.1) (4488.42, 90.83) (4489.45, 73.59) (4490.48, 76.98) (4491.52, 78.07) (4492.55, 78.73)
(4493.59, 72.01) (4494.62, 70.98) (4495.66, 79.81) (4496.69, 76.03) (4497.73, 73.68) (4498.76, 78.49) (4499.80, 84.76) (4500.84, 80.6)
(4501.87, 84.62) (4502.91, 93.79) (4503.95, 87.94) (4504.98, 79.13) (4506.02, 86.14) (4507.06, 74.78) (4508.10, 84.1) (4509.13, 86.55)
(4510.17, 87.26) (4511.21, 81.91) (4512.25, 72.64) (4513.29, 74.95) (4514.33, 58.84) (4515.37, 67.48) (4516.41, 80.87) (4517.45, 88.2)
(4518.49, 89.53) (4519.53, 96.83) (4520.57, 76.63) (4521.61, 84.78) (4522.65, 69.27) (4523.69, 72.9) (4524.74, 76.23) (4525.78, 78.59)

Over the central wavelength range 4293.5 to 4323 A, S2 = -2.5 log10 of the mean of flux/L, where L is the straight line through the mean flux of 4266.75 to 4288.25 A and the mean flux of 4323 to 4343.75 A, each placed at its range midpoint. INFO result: 0.25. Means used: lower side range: 55.3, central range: 47.8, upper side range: 63.7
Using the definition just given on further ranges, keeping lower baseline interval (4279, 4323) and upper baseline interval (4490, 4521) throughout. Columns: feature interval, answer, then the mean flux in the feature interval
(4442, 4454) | -0.07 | 76.7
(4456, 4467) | 0.10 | 67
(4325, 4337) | -0.18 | 64.1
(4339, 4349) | -0.24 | 70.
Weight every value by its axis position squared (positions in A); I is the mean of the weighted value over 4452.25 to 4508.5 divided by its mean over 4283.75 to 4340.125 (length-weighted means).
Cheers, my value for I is 1.6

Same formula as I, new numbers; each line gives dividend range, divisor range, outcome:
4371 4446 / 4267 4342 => 1.27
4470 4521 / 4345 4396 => 1.32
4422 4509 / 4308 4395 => 1.28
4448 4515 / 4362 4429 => 1.25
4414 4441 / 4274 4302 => 1.45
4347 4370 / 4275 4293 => 1.30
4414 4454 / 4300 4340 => 1.43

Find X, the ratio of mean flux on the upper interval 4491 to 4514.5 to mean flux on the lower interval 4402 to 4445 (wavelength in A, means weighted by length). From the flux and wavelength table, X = 1.14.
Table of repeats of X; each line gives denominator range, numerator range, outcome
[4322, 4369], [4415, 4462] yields 1.09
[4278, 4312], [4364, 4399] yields 1.28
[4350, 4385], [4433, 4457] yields 1.17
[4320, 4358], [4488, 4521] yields 1.23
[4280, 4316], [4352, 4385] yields 1.38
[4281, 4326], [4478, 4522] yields 1.59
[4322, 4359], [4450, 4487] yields 1.15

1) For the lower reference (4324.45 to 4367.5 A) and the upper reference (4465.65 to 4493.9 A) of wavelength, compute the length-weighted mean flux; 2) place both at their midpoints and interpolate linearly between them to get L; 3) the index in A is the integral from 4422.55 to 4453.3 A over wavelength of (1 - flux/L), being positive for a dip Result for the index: 0.5 A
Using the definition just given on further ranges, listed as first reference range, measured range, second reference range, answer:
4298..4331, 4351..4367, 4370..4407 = -3.37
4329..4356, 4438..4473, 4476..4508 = 0.90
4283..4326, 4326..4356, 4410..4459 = -5.00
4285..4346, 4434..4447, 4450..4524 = -0.38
